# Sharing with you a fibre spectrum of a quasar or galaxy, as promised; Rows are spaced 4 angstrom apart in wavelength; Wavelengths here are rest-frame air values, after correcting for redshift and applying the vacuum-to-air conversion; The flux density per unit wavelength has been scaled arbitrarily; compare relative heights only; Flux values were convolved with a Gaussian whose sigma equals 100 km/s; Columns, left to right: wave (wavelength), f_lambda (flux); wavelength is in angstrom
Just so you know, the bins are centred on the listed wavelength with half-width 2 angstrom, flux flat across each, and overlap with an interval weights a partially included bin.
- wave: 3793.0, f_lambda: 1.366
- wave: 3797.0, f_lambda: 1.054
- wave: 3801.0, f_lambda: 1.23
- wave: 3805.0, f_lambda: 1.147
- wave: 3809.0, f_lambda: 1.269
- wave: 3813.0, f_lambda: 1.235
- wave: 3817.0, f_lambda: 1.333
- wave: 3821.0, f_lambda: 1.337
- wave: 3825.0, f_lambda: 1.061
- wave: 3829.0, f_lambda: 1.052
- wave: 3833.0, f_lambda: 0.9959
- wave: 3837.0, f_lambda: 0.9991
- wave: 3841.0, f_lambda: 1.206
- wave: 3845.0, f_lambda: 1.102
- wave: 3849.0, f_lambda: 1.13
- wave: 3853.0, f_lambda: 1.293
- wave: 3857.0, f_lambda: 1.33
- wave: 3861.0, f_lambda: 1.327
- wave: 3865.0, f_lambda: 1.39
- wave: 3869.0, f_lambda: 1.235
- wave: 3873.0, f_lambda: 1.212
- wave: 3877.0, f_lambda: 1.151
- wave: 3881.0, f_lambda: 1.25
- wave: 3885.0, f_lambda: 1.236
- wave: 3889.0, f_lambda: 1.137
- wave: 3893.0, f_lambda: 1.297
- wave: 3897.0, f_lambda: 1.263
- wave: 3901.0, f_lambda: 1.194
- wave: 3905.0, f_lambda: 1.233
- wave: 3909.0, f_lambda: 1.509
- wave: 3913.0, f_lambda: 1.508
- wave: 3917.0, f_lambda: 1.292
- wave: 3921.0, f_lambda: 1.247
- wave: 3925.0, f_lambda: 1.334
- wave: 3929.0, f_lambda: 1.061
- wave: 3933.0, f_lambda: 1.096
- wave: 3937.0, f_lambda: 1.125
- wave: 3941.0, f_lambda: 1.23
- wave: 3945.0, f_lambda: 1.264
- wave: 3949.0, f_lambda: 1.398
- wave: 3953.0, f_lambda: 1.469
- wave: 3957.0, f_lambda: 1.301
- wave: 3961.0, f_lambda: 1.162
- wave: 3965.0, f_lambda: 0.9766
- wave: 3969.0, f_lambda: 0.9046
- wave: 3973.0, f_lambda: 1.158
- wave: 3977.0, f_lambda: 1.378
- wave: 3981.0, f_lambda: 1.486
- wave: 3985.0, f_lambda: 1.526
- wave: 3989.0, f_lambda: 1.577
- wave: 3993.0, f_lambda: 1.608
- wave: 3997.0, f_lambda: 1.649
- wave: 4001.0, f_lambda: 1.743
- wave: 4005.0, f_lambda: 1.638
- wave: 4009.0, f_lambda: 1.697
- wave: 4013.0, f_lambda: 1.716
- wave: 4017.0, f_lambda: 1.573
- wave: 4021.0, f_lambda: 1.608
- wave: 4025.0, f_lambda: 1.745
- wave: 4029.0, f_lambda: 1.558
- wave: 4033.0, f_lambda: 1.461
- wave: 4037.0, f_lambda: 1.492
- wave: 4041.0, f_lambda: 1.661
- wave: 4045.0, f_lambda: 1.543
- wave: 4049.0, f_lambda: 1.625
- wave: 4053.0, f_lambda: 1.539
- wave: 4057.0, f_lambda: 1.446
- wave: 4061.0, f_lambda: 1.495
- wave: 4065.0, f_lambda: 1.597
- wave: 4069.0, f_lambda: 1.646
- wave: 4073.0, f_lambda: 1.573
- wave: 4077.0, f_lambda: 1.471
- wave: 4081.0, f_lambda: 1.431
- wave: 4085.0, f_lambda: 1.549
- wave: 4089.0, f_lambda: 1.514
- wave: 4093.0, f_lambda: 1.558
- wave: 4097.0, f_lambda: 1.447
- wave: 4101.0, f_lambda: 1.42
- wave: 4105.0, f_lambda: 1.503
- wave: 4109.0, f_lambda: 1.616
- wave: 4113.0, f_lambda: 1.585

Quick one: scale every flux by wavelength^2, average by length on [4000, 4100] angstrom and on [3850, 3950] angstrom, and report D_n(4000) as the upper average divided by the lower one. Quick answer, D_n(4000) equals 1.34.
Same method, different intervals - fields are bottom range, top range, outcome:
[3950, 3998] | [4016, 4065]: 1.20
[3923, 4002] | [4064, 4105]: 1.22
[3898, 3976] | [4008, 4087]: 1.34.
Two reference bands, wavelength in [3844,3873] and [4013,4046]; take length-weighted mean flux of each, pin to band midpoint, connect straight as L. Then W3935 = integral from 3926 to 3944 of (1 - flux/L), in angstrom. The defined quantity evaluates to 3.3 angstrom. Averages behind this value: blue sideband 1.26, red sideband 1.59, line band 1.15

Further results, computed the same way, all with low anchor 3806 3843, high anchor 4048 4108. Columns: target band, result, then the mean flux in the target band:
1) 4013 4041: -2.7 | 1.59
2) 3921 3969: 4.5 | 1.21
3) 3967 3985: 1.5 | 1.26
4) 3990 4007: -3.0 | 1.65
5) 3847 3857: -0.3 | 1.24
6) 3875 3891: 0.7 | 1.19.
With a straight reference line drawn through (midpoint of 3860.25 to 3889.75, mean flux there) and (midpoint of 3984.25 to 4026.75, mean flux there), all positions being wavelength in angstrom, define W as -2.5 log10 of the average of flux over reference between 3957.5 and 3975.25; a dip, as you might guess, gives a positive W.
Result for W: 0.38 mag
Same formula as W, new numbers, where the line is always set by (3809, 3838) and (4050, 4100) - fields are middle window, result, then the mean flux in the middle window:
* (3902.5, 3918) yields -0.08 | 1.39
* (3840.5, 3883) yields -0.02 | 1.24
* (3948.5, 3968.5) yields 0.11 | 1.22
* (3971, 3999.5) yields -0.07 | 1.49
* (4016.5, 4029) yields -0.13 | 1.64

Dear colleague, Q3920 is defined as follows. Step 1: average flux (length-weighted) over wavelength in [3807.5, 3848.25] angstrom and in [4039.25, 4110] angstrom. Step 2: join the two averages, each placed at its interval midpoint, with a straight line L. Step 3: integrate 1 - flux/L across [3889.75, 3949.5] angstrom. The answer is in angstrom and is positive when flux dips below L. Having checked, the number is 1.5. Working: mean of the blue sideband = 1.16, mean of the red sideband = 1.53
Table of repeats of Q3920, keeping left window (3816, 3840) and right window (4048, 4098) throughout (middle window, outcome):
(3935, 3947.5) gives 0.9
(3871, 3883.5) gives 0.0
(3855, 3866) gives -1.6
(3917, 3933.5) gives 1.0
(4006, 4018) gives -2.0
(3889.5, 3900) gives -0.1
